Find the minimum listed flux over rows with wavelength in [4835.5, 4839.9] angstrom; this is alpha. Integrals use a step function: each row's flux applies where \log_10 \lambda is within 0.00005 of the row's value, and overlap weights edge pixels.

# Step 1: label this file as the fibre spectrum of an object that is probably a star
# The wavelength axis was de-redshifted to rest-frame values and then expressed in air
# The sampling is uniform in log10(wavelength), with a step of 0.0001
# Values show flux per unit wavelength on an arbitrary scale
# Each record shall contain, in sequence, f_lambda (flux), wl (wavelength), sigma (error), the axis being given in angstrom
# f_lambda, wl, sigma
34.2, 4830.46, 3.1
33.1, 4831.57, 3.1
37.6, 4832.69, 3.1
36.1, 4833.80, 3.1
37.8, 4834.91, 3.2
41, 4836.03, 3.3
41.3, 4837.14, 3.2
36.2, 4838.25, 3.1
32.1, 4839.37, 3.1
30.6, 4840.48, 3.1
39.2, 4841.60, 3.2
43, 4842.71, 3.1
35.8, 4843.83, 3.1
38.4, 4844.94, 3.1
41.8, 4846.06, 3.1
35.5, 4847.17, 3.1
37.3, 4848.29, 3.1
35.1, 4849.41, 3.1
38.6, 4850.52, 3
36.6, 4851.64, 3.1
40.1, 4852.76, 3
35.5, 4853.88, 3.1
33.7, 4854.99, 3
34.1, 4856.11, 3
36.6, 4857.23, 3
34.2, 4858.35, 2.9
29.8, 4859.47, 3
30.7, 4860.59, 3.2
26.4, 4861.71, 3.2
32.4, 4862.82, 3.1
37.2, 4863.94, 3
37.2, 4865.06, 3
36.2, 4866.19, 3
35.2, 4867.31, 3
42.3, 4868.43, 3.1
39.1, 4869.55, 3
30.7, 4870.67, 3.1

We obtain 32.1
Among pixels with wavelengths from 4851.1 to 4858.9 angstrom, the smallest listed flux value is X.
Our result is 33.7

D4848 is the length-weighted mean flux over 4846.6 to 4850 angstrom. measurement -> 36.1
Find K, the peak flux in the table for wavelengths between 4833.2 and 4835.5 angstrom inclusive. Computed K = 37.8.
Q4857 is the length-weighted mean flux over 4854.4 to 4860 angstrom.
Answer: 33.7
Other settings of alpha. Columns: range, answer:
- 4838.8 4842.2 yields 30.6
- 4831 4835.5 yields 33.1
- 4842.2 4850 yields 35.1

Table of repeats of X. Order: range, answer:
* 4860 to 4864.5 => 26.4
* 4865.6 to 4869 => 35.2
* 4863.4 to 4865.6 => 37.2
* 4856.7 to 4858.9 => 34.2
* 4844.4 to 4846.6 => 38.4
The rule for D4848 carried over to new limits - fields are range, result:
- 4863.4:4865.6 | 37.2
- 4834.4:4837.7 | 40.1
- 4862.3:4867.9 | 35.6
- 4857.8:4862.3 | 30.3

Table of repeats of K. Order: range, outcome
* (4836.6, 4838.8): 41.3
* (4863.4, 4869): 42.3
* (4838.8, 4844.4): 43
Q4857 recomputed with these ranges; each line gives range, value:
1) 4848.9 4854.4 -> 37.2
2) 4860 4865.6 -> 32.8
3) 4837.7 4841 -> 33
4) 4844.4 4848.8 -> 38.2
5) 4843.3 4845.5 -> 37.2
